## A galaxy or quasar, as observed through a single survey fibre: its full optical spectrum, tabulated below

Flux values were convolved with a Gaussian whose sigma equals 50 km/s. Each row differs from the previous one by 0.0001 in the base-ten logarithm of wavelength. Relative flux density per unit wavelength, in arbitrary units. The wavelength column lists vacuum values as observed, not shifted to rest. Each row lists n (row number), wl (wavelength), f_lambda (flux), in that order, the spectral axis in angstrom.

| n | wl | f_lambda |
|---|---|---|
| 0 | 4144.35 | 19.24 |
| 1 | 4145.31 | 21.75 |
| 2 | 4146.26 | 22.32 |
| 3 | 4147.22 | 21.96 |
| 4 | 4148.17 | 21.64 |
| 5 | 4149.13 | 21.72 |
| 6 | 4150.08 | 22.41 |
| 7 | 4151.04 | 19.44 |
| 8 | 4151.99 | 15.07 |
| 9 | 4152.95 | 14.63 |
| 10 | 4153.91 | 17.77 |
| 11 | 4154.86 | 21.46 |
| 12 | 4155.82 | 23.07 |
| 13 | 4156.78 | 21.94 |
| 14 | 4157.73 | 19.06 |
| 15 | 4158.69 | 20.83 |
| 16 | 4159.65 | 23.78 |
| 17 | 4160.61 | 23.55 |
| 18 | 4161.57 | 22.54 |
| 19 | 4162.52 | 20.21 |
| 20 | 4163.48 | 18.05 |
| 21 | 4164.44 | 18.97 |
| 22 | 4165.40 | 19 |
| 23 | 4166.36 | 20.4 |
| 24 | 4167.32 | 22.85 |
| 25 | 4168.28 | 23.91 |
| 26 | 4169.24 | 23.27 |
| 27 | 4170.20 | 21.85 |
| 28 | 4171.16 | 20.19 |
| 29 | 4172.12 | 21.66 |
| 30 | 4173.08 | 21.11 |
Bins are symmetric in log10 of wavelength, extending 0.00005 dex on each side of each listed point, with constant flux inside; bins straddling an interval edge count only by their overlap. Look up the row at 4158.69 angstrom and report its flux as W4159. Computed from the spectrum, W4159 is 20.83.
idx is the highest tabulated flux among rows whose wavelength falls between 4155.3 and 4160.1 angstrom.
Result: 23.78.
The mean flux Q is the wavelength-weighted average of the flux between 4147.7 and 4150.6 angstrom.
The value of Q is 21.9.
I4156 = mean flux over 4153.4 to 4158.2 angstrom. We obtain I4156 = 20.6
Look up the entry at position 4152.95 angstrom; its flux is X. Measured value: 14.63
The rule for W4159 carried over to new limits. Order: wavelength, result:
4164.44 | 18.97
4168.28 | 23.91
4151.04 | 19.44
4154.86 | 21.46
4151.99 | 15.07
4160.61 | 23.55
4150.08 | 22.41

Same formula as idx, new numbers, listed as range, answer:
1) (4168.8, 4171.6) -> 23.27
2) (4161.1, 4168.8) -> 23.91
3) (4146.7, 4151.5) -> 22.41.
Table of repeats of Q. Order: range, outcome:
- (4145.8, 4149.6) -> 21.9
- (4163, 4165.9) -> 18.7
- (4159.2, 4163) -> 22.5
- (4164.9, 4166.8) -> 19.7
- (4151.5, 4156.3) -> 18.4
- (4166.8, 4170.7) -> 22.9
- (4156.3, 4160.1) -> 21.4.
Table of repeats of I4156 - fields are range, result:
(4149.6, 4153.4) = 17.9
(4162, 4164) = 19.3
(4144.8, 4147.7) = 22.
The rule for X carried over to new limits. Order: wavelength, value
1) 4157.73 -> 19.06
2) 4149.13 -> 21.72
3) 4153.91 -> 17.77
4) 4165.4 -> 19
